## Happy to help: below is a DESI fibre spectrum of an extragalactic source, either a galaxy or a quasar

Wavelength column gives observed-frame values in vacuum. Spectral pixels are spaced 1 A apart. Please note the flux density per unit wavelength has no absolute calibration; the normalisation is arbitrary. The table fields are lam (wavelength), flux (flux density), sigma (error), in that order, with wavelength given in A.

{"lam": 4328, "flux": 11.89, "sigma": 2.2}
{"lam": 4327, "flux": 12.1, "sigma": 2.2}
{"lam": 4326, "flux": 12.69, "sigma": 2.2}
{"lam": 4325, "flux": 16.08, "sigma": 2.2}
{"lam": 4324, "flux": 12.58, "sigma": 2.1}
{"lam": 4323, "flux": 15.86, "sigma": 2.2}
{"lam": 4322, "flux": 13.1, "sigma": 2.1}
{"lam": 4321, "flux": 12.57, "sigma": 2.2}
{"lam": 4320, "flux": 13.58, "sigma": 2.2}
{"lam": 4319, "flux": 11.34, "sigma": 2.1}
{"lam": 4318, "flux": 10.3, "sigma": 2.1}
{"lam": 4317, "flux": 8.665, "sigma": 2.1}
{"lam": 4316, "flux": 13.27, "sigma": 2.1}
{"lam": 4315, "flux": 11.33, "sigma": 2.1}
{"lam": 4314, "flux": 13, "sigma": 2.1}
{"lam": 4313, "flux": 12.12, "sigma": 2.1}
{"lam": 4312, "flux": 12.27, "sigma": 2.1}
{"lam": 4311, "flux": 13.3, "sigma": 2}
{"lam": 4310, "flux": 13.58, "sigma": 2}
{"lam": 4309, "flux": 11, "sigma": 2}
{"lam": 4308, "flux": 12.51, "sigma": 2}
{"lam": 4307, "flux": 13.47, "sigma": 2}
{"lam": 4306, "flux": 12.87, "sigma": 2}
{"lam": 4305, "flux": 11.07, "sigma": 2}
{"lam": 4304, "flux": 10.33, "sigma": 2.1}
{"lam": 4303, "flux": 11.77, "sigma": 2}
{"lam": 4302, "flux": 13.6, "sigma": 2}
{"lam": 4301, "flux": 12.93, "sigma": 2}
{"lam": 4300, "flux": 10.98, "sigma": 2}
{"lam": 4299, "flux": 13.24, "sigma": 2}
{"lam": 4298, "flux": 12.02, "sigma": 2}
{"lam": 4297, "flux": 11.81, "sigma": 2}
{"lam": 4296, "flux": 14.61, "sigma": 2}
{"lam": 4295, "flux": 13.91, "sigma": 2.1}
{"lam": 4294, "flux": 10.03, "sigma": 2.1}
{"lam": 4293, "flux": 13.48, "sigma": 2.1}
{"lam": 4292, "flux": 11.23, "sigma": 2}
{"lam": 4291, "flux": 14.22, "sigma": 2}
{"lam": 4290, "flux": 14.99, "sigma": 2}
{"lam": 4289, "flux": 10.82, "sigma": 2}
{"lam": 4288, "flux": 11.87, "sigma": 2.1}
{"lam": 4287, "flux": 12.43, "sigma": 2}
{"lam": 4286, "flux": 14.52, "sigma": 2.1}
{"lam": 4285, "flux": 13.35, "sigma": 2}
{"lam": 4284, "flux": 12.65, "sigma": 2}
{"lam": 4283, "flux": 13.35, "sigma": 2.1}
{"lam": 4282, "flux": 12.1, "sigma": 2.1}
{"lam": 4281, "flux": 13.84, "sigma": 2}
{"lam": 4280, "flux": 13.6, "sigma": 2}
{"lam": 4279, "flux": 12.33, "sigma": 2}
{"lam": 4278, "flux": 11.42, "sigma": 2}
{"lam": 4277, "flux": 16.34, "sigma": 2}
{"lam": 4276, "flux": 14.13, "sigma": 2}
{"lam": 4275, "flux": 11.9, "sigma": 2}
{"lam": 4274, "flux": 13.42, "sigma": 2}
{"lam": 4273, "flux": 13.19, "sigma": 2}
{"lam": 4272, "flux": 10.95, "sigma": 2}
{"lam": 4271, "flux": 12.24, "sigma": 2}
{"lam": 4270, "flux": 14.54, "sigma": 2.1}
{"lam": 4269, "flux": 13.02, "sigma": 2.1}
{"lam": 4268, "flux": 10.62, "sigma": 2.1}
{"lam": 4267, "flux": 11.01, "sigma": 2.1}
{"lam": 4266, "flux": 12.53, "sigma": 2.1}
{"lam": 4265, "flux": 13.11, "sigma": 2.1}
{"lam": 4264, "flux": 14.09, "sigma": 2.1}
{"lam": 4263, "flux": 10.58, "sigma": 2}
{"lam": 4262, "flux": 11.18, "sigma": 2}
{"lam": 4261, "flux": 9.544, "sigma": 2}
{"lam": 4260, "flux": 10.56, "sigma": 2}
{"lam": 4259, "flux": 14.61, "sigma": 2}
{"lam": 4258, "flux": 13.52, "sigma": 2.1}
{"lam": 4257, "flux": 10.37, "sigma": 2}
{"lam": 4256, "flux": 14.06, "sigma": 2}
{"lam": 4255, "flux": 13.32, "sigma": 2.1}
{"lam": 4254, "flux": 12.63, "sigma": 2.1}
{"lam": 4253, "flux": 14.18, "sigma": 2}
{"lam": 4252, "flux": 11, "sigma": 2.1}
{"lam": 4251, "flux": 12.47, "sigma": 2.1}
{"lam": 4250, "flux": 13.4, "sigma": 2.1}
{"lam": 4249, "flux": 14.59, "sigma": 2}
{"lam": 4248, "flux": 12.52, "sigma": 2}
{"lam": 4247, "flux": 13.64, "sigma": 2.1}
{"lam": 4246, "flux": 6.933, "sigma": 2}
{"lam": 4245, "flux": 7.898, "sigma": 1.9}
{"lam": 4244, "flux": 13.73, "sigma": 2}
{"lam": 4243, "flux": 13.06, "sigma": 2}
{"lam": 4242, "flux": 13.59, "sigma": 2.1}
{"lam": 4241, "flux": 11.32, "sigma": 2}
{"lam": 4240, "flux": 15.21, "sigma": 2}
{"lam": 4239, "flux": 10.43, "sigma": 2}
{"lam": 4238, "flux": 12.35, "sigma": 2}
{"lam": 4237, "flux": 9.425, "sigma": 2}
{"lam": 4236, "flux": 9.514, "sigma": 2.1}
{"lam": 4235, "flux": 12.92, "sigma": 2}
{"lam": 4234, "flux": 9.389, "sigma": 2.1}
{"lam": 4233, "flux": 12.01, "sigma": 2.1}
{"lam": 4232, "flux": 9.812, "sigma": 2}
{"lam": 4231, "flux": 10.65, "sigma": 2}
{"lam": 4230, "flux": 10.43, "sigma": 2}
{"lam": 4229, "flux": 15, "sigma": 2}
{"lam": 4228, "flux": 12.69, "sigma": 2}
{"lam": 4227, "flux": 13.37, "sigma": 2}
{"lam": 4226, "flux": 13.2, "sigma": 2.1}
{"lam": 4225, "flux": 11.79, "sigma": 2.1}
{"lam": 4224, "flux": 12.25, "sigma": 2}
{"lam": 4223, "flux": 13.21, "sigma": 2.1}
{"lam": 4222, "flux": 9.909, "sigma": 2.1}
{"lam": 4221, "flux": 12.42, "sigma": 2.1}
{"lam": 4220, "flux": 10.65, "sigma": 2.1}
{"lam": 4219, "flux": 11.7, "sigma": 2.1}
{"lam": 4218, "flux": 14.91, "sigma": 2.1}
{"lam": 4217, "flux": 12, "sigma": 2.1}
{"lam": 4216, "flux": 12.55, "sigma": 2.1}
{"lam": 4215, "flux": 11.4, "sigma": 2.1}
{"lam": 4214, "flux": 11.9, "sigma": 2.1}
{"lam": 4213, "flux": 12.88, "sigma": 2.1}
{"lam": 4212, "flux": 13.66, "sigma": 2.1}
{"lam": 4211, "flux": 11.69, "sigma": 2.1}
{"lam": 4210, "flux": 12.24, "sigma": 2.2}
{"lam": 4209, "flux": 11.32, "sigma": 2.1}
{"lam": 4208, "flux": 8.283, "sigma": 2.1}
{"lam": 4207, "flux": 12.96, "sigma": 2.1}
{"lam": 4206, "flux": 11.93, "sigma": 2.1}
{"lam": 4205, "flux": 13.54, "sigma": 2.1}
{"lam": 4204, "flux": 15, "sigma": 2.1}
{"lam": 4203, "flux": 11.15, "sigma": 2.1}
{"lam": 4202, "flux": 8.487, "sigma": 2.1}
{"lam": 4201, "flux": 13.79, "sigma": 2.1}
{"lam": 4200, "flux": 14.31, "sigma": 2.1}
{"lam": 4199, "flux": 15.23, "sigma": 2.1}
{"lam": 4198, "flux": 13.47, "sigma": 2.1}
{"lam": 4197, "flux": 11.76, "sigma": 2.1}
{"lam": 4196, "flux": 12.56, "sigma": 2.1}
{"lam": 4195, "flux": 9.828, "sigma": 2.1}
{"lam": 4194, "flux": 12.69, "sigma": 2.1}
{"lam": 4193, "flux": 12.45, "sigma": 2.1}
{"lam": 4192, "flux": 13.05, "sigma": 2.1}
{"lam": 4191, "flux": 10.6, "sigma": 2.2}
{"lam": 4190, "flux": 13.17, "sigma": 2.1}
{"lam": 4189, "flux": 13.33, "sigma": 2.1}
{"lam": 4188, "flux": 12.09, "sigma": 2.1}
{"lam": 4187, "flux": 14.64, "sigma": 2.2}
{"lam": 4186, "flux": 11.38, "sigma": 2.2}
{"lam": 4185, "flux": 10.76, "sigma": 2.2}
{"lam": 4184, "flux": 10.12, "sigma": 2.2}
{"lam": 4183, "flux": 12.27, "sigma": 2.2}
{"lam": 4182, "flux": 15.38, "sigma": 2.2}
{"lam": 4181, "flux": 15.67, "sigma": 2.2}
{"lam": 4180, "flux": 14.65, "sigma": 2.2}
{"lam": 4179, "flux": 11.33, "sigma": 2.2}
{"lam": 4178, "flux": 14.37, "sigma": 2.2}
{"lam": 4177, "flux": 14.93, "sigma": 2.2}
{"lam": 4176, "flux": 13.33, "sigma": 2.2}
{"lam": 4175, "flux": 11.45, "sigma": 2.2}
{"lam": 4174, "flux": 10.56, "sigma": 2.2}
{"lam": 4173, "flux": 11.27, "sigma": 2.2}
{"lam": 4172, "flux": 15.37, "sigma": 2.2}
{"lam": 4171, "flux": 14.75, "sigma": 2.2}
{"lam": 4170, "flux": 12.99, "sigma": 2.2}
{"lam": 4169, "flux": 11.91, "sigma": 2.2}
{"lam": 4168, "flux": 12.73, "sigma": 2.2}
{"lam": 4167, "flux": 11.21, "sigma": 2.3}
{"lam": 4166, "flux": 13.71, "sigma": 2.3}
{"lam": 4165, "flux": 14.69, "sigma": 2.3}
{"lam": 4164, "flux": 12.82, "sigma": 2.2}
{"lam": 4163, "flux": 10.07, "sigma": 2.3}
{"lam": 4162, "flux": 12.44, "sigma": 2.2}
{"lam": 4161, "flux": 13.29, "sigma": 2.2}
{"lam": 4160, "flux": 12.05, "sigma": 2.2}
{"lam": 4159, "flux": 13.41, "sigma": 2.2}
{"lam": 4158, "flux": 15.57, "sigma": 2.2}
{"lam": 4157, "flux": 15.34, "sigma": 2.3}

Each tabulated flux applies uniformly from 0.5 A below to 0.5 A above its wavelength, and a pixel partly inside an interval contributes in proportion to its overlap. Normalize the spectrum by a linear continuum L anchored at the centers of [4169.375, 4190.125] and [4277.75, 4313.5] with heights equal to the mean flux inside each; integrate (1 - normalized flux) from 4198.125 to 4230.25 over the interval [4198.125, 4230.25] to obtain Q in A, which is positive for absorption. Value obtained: 1.3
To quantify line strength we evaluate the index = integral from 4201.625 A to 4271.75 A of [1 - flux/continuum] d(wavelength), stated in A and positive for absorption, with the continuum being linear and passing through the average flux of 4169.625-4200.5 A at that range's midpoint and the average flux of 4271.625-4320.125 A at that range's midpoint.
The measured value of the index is 3.7 A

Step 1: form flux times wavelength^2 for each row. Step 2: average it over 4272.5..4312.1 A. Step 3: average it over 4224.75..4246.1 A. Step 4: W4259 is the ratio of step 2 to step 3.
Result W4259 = 1.1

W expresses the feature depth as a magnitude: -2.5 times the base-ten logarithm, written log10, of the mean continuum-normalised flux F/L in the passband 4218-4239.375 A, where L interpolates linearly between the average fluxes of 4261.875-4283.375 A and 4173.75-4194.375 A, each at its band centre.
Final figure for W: 0.10 mag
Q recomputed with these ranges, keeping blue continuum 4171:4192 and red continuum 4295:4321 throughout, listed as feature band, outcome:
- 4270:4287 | -1.0 A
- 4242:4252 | 0.4 A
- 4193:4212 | 0.7 A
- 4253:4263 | 0.2 A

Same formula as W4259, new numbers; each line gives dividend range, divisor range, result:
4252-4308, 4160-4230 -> 1.04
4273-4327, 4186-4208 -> 1.06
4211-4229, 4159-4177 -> 1.00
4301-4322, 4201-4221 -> 1.05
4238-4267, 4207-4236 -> 1.04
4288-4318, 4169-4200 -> 1.01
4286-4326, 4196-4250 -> 1.08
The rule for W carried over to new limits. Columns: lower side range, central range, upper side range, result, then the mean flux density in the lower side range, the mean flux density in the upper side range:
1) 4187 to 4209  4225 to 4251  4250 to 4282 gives 0.06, 12.4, 12.6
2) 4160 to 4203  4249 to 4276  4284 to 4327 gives 0.01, 12.7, 12.6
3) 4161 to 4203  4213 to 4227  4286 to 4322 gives 0.03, 12.7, 12.3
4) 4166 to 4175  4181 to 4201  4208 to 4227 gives -0.03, 12.6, 12.1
